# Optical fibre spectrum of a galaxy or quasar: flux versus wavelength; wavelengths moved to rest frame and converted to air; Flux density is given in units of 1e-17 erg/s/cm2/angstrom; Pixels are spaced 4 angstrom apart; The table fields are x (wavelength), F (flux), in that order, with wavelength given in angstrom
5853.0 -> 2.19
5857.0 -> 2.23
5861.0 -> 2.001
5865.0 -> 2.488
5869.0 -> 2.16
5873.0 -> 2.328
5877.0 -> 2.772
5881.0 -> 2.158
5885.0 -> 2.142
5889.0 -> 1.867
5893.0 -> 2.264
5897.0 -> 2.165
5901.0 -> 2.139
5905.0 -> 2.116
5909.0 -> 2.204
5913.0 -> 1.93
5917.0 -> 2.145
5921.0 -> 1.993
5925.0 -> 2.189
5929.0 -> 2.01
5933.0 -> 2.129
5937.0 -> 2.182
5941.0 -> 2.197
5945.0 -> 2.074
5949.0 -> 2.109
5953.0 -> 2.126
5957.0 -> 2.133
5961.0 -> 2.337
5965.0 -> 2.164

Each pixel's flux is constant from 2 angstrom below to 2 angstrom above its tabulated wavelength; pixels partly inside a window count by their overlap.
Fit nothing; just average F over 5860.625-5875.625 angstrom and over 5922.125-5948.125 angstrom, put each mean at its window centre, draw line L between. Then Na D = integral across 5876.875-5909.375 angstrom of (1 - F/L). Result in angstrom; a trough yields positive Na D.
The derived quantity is 0.9 angstrom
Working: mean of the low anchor 2.29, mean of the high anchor 2.12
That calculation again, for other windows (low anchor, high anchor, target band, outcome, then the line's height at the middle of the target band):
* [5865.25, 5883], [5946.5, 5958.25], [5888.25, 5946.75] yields 3.1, 2.23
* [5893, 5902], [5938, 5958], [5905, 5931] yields 0.9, 2.16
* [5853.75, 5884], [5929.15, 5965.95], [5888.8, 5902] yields 0.6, 2.25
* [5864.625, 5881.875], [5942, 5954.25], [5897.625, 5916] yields 1.3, 2.26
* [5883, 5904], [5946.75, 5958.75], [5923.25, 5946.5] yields -0.1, 2.12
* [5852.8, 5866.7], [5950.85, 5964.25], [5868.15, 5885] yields -0.9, 2.22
